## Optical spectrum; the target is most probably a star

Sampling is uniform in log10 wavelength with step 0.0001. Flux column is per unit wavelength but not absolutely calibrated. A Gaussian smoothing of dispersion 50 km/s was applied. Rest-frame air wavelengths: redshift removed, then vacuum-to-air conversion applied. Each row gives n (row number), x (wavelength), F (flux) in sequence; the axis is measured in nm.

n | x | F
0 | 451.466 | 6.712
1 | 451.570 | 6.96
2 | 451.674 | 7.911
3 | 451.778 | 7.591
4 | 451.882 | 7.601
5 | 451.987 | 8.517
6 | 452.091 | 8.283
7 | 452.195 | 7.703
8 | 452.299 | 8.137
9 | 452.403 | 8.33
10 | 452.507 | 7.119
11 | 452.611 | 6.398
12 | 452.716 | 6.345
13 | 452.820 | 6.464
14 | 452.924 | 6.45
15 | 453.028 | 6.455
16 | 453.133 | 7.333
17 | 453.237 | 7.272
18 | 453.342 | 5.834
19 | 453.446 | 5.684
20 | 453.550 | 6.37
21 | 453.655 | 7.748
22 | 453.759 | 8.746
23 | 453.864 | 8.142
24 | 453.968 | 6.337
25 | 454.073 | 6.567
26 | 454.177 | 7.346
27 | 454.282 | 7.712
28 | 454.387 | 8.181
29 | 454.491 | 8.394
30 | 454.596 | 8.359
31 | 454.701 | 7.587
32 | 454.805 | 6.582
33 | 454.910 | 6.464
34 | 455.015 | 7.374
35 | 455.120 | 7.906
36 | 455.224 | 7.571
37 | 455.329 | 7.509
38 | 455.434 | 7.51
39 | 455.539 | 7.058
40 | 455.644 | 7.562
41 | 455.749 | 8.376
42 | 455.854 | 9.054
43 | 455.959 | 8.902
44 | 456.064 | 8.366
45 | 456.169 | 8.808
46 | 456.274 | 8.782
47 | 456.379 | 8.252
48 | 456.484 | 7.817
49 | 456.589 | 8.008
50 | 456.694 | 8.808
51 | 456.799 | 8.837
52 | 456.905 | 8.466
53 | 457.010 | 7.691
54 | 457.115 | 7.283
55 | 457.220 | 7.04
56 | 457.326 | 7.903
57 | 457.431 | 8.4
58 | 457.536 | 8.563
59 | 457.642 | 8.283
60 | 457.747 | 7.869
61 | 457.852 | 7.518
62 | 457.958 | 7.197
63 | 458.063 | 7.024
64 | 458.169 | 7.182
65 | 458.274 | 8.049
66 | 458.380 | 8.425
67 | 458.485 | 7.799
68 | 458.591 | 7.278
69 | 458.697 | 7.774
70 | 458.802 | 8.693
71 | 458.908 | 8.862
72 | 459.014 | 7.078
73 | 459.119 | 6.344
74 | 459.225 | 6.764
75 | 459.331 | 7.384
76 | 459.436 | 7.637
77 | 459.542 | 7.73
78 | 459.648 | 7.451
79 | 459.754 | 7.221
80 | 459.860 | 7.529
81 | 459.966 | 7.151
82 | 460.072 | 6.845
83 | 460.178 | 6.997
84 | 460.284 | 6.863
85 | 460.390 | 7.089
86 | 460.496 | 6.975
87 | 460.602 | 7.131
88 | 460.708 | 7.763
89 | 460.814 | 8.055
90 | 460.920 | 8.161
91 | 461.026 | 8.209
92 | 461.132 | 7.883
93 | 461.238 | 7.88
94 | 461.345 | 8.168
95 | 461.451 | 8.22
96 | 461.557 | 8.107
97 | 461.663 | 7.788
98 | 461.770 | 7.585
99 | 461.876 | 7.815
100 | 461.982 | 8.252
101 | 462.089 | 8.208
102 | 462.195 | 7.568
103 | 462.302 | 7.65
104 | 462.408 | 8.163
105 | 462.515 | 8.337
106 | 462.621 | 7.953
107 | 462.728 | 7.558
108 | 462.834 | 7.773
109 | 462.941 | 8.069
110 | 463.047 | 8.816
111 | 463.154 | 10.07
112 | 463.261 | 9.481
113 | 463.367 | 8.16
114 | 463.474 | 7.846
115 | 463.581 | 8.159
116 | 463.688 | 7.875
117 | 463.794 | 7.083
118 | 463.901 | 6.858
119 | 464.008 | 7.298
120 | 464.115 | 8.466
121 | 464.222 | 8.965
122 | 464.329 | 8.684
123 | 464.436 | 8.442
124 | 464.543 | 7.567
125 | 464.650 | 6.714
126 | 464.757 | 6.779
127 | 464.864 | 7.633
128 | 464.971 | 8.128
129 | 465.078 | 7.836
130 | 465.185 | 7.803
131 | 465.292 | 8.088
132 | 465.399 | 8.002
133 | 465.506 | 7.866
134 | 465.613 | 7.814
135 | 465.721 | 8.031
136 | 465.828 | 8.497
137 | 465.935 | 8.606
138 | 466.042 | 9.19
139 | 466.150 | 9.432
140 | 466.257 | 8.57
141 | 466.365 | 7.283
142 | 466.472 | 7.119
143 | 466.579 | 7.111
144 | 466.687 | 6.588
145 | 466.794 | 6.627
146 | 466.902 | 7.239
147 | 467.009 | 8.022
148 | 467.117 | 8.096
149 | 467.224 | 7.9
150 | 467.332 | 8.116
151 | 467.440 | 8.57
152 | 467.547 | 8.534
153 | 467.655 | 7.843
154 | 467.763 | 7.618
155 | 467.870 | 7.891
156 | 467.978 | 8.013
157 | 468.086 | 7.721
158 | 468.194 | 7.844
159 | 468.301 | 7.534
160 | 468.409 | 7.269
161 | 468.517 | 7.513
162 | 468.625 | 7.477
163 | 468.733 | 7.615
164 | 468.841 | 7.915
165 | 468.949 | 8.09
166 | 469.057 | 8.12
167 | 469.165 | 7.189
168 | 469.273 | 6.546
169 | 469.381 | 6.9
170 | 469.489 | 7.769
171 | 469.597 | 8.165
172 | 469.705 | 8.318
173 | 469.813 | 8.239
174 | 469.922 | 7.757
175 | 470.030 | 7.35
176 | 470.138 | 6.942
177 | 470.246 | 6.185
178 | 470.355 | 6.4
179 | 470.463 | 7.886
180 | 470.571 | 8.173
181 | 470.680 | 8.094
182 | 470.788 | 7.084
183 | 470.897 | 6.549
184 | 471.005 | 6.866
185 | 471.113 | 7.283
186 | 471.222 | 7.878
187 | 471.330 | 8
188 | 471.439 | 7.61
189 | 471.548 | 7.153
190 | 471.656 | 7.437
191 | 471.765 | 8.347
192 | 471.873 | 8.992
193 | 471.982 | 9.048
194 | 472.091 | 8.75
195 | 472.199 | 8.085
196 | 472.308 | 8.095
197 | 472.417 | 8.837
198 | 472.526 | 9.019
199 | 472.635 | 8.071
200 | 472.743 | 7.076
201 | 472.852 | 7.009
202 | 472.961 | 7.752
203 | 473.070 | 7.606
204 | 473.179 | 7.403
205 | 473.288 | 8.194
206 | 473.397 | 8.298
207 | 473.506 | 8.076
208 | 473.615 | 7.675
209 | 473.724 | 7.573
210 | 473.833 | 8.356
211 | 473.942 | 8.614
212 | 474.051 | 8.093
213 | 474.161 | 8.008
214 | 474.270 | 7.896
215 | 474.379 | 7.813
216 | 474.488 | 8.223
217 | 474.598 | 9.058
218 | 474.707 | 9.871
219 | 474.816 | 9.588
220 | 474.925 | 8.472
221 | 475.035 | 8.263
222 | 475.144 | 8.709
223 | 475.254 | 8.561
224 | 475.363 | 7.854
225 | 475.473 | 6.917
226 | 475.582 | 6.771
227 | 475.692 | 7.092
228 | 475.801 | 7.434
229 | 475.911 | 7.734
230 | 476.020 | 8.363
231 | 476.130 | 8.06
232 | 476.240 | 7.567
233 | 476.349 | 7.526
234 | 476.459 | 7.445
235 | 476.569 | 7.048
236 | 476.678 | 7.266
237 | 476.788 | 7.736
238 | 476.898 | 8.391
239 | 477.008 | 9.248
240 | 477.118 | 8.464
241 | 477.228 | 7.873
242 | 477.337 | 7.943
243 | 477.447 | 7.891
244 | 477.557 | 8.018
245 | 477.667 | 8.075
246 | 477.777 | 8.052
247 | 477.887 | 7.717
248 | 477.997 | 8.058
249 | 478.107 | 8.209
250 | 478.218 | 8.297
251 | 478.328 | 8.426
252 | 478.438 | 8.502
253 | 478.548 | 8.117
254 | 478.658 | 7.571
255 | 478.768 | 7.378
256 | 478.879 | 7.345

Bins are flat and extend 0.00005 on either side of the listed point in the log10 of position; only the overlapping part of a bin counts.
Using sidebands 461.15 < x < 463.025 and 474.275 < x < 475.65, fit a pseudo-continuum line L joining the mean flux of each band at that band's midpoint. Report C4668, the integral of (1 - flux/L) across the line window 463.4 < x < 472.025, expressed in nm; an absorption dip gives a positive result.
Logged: 0.39 nm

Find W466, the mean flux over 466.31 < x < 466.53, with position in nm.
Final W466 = 7.21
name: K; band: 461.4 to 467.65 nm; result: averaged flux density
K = 7.98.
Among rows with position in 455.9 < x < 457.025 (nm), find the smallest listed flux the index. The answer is 7.691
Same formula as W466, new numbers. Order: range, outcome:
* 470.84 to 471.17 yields 6.9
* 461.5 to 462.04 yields 7.91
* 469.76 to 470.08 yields 7.77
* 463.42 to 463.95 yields 7.57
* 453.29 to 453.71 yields 6.44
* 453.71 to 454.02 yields 7.73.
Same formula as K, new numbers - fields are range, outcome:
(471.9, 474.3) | 8.08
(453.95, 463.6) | 7.82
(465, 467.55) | 7.95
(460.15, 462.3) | 7.74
